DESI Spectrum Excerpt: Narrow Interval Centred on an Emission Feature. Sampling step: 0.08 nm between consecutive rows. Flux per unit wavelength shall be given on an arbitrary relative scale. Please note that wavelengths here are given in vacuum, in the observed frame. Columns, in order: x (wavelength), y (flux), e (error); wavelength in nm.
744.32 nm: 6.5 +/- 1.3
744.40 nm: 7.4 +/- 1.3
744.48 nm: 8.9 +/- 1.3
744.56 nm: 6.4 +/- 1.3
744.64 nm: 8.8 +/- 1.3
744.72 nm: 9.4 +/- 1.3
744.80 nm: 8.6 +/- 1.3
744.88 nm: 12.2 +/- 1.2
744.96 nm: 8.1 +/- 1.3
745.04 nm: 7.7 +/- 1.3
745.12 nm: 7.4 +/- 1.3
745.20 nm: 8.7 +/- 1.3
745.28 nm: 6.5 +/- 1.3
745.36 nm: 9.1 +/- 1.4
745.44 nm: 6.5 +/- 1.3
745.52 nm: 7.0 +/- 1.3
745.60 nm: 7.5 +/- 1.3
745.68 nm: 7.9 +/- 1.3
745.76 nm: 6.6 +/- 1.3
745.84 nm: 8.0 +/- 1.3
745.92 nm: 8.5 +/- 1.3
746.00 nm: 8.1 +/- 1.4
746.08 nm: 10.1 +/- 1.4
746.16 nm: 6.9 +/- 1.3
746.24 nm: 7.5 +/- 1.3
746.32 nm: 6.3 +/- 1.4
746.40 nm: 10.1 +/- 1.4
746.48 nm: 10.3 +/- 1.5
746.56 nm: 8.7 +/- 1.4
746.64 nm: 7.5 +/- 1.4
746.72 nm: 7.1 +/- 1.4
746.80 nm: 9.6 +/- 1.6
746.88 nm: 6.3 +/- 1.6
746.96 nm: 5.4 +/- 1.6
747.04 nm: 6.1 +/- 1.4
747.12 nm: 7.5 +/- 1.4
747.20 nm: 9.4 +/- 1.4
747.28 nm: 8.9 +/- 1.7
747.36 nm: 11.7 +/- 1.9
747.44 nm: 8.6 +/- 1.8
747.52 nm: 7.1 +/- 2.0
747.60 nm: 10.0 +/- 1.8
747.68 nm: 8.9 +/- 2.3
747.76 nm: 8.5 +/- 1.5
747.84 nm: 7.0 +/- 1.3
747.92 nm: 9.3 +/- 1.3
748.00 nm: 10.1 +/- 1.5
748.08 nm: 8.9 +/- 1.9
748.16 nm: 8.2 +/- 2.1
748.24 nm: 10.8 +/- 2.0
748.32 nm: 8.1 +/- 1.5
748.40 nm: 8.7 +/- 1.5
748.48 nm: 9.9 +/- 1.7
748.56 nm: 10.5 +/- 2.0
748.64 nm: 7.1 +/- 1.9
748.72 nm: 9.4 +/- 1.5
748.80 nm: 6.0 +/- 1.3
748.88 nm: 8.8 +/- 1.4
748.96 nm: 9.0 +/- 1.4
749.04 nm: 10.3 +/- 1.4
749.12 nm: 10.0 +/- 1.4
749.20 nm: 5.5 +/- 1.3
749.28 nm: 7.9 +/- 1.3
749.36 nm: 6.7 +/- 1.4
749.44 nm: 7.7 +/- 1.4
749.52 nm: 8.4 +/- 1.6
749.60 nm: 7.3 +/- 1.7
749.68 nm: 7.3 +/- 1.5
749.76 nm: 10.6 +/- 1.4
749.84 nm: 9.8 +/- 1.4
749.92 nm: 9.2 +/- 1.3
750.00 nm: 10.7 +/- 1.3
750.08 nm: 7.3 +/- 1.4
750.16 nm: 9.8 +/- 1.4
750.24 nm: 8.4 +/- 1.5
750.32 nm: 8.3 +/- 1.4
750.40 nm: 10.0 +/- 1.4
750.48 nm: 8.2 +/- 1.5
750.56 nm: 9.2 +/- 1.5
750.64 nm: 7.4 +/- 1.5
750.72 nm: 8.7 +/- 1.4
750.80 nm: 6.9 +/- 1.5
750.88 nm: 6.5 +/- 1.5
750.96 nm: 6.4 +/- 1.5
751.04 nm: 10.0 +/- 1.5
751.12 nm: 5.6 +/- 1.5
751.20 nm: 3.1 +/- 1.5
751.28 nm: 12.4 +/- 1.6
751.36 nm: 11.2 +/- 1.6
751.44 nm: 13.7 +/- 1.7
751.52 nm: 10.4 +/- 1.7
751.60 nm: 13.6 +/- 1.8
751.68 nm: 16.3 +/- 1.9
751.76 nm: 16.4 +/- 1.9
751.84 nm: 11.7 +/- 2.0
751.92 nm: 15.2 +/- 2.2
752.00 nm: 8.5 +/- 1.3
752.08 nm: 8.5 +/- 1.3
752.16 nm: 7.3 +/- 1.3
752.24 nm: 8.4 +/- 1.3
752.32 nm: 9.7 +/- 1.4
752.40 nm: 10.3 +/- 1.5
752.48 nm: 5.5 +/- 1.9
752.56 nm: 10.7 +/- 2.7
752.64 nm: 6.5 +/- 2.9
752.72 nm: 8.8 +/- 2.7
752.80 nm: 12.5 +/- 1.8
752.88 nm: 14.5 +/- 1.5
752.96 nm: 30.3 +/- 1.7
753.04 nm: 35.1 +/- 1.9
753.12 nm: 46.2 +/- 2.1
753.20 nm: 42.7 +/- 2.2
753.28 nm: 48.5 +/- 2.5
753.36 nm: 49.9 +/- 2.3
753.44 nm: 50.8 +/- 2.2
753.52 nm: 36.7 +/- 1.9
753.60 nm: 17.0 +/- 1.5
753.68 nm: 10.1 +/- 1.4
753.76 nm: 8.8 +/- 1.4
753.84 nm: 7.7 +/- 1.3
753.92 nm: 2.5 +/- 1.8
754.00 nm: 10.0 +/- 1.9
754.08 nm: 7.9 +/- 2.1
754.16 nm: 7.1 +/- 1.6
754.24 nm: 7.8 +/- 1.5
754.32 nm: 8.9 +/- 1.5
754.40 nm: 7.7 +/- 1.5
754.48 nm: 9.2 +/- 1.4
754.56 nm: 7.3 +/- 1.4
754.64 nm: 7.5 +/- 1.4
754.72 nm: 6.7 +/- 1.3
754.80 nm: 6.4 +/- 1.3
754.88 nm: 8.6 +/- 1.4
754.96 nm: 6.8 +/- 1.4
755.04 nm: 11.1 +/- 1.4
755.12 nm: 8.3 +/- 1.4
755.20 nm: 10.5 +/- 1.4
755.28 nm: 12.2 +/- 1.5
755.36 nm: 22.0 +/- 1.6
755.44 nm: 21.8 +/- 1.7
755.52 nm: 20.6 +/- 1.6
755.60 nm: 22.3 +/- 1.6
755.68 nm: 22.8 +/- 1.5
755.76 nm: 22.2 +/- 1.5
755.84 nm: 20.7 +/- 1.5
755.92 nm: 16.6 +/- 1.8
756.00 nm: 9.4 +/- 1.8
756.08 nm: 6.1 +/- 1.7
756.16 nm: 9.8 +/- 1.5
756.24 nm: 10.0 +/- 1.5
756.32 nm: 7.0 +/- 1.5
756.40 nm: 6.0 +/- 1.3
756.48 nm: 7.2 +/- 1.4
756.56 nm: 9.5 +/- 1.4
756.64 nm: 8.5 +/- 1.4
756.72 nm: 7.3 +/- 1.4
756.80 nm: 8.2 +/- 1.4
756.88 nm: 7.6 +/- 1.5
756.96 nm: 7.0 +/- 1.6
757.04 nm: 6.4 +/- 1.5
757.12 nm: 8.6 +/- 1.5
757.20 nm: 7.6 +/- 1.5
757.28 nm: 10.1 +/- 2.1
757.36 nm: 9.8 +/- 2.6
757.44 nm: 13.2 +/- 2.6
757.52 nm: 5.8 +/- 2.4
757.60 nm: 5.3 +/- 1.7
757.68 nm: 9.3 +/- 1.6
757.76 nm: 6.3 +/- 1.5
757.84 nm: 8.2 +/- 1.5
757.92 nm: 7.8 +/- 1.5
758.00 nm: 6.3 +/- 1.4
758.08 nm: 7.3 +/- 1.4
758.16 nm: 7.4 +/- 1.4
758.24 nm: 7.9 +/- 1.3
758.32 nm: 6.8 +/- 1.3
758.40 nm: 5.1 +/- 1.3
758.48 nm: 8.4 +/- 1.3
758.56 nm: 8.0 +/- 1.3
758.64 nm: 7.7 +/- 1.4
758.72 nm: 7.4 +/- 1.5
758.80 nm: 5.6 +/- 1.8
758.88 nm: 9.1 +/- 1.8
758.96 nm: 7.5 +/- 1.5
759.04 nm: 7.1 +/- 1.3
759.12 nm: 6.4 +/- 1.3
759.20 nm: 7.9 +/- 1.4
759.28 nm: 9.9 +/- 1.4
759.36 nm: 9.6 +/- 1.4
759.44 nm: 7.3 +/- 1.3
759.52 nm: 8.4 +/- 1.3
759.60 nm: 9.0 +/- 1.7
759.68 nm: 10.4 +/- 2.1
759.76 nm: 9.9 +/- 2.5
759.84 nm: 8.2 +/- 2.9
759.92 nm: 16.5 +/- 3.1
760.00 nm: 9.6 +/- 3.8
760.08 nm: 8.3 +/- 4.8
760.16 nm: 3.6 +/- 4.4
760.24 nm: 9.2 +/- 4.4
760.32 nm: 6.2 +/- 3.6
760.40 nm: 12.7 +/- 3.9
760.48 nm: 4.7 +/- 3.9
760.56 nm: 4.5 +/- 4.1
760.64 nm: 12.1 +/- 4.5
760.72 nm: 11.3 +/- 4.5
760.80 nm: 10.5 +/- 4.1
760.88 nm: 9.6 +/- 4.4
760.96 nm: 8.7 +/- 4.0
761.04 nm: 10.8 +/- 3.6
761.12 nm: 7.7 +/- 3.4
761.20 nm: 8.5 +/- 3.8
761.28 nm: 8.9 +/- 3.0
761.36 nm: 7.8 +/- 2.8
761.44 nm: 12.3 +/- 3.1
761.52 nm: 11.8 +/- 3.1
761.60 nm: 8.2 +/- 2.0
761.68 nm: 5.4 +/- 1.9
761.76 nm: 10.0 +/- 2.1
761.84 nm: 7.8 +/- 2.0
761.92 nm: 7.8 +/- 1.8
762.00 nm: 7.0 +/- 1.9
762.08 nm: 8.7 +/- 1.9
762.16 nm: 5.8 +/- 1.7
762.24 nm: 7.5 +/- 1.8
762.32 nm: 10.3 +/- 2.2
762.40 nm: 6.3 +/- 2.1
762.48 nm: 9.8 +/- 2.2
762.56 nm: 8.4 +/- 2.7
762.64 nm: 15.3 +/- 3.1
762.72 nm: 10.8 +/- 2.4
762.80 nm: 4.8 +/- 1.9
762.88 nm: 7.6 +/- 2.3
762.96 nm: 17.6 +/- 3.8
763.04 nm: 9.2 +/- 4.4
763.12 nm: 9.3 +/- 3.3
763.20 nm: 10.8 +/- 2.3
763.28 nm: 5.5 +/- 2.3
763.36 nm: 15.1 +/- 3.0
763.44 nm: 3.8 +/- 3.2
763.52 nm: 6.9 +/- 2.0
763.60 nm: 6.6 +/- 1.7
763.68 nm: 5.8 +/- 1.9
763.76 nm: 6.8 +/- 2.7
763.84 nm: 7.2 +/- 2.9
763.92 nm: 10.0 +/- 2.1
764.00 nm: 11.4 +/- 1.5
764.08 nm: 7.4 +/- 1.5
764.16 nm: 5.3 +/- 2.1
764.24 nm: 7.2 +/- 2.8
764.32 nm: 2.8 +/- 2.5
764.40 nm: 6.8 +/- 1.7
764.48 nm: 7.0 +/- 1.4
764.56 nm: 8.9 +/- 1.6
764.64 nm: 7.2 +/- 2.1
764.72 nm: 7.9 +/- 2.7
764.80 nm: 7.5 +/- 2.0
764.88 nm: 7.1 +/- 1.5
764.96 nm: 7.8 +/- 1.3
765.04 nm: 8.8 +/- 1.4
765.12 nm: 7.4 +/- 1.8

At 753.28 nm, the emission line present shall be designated H-alpha 6563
